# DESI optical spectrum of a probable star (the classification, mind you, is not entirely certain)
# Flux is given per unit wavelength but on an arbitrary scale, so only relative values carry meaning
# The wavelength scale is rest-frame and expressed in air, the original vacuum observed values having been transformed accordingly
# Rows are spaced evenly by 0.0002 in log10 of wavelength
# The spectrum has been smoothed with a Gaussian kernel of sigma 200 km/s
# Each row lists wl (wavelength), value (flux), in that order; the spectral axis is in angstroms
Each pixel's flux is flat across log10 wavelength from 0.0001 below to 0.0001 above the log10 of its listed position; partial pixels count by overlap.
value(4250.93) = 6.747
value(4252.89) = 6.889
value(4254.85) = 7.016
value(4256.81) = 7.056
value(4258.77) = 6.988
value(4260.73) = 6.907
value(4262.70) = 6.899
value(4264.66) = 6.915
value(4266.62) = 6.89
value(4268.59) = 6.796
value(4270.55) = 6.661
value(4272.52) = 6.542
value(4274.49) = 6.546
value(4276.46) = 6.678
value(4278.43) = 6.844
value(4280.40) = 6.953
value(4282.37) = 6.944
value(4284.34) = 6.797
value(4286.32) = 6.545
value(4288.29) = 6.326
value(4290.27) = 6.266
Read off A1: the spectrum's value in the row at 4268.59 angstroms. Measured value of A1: 6.796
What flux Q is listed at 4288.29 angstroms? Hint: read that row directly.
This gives 6.326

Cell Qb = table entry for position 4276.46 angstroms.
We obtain 6.678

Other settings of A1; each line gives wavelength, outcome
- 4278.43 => 6.844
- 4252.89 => 6.889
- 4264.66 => 6.915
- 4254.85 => 7.016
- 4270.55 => 6.661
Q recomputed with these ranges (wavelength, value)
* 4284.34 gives 6.797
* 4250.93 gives 6.747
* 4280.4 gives 6.953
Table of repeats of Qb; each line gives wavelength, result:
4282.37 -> 6.944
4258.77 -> 6.988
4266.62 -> 6.89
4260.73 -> 6.907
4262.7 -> 6.899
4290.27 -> 6.266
